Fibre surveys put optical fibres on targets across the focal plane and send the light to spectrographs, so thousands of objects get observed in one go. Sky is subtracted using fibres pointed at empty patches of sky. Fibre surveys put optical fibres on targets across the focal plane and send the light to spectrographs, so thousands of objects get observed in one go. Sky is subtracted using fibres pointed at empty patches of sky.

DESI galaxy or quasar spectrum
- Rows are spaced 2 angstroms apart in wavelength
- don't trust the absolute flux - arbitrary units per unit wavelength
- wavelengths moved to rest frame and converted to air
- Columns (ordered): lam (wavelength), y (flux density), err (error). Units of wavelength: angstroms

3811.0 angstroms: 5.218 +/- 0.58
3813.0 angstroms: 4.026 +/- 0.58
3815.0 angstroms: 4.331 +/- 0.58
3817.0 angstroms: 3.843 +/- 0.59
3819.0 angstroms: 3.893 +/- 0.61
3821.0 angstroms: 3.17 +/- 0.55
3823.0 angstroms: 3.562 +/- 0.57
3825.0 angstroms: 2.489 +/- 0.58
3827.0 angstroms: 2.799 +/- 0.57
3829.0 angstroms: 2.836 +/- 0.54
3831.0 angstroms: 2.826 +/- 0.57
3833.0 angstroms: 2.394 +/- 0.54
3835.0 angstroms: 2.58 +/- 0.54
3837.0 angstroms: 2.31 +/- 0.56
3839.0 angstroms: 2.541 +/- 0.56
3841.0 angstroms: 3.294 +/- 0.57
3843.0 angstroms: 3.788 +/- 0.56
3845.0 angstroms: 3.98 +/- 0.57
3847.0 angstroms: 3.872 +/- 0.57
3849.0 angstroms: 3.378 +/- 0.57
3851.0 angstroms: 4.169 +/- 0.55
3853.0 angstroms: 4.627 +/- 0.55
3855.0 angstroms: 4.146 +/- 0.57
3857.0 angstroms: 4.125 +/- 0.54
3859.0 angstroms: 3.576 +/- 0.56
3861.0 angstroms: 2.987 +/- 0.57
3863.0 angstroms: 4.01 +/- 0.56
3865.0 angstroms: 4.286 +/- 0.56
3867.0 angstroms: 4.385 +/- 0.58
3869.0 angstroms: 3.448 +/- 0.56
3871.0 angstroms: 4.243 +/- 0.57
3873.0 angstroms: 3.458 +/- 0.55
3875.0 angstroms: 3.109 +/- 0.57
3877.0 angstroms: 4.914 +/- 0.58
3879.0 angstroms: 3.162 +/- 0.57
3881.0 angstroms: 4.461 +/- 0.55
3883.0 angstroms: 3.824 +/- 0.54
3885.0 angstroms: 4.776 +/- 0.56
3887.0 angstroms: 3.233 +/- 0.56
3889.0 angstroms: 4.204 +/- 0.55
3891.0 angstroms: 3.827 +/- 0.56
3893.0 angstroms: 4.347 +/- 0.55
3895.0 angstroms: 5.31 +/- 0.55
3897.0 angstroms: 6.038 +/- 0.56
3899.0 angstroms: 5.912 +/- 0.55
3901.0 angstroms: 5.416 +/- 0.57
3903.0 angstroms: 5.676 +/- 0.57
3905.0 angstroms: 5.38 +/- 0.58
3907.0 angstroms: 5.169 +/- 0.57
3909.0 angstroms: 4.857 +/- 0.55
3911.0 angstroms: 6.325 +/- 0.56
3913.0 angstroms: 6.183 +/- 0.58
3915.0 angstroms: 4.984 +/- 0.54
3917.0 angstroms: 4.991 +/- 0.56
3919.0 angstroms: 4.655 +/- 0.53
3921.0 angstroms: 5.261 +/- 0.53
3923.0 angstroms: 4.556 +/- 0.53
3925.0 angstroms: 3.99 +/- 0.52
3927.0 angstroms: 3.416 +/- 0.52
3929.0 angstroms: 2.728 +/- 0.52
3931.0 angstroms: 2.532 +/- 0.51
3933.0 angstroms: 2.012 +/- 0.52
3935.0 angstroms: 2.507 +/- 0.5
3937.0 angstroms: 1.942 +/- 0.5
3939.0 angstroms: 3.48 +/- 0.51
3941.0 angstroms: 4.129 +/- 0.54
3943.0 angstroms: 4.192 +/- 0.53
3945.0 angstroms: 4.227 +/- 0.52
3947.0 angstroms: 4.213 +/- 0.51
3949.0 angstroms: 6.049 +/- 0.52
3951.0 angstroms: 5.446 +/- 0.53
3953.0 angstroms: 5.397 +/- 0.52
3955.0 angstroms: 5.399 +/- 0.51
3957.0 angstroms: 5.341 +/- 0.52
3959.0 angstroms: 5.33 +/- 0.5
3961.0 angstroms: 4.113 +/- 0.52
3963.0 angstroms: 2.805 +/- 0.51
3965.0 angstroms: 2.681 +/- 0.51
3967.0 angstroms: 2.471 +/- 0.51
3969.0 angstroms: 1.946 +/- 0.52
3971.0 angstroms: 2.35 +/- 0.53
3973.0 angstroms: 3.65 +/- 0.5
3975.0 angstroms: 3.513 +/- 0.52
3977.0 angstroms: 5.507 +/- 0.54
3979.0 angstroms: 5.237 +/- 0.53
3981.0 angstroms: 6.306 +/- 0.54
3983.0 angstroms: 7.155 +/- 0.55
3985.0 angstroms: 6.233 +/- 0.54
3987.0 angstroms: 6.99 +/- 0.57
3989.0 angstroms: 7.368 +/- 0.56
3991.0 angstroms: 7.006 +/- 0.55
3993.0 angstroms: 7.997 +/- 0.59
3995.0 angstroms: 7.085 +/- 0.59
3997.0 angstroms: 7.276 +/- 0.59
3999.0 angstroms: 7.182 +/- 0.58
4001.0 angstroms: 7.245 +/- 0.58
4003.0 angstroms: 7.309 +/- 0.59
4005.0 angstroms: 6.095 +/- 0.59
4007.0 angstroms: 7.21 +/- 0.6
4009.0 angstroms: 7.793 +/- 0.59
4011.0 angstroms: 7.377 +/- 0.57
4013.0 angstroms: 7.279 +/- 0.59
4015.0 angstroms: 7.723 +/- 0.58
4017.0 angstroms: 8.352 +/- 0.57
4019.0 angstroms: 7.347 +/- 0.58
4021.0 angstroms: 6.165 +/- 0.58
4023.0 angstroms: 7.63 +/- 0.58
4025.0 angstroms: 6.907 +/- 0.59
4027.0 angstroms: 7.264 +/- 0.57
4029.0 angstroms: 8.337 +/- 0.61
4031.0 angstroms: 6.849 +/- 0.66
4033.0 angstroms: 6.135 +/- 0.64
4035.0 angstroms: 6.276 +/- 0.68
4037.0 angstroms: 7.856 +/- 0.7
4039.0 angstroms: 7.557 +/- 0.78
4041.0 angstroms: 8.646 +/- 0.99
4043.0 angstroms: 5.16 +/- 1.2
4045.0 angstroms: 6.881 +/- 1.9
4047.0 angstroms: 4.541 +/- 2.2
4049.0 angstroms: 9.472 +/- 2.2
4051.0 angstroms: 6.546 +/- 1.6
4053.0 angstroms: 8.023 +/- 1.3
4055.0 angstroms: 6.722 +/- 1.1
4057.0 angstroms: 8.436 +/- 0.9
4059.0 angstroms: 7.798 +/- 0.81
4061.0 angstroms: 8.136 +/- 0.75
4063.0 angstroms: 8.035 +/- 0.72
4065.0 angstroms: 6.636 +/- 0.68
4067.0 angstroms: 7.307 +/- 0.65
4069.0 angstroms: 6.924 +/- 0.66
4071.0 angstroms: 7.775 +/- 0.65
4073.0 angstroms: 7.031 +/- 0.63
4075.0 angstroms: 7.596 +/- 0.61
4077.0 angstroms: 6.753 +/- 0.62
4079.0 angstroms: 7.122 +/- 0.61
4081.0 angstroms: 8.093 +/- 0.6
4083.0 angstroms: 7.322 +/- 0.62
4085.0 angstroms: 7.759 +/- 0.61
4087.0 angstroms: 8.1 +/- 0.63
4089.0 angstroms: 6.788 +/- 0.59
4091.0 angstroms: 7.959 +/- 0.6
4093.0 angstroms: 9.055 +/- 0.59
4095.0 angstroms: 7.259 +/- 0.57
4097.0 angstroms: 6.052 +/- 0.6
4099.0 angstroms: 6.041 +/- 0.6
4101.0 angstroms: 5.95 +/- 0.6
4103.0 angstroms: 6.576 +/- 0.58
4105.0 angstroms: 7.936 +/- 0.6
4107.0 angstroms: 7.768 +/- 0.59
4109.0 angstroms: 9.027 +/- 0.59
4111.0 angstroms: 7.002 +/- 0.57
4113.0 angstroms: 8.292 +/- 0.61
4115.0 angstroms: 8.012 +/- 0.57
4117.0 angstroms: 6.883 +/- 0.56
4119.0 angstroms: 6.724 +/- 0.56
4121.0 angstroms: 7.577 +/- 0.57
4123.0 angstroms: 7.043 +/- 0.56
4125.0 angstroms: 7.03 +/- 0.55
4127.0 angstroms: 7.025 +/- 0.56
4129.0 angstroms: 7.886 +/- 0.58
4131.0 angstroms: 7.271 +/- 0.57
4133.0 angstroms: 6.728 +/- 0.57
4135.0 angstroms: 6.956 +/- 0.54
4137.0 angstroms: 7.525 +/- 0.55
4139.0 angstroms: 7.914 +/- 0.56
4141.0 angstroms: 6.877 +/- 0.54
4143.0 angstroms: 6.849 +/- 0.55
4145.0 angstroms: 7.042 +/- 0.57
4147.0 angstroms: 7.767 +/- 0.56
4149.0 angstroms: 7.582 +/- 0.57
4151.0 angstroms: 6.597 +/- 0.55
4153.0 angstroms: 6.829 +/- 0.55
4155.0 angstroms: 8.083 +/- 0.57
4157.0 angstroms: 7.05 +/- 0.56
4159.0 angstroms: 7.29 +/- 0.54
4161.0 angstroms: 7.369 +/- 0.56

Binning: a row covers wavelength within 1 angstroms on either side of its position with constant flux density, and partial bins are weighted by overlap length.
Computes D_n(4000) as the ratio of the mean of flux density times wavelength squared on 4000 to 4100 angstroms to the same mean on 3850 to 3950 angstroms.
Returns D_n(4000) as 1.84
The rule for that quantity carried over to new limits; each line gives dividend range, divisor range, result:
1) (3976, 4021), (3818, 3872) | 2.19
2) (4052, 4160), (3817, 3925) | 2.01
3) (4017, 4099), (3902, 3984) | 1.78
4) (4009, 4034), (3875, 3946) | 1.78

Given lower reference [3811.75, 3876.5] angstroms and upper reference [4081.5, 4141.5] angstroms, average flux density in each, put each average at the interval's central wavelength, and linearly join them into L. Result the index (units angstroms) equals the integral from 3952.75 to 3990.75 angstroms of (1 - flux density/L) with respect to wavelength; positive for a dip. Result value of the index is 4.40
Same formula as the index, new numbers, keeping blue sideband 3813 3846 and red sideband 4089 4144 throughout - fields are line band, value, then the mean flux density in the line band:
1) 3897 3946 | 0.7 angstroms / 4.39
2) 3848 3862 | -1.2 angstroms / 3.86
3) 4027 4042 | -3.1 angstroms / 7.37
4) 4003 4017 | -3.8 angstroms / 7.33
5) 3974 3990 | -2.0 angstroms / 6.04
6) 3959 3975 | 6.5 angstroms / 3.05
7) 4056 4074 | -2.8 angstroms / 7.56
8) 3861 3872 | -0.8 angstroms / 3.98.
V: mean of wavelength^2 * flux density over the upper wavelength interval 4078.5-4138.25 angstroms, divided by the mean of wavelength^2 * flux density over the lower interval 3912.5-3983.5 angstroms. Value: 1.9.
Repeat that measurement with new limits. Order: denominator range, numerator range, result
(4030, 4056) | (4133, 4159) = 1.09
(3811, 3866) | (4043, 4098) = 2.36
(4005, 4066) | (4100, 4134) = 1.05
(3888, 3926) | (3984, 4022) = 1.48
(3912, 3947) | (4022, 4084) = 2.00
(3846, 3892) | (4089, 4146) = 2.10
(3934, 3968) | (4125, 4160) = 1.94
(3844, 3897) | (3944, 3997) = 1.34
